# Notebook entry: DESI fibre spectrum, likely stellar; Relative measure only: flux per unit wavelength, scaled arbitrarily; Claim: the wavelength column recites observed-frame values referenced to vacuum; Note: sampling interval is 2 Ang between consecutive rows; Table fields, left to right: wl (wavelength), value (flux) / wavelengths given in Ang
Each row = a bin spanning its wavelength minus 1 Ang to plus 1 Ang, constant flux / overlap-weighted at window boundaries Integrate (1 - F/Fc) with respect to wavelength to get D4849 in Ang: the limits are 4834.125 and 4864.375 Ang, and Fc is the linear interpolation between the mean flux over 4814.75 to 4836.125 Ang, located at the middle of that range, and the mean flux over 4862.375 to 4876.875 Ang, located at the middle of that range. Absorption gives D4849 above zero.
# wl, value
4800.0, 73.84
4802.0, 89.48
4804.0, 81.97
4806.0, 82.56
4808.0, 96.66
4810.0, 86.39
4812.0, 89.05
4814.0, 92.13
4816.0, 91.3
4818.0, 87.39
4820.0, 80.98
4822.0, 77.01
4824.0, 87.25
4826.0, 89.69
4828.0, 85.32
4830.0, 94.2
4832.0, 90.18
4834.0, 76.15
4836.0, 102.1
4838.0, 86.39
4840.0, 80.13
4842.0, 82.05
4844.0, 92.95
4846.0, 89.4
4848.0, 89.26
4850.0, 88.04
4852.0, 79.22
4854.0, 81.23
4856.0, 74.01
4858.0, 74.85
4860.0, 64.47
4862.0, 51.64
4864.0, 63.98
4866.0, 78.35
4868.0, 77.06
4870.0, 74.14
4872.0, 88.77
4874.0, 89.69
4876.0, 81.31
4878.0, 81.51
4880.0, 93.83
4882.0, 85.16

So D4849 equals 0.7 Ang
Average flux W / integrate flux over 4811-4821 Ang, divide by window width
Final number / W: 88.2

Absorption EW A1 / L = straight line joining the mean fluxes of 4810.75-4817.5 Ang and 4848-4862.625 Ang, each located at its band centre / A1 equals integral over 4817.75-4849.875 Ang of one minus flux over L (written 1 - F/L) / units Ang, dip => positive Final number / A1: -1.6 Ang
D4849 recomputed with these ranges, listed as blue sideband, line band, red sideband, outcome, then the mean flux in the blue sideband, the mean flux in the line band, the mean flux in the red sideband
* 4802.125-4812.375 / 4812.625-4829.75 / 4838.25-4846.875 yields 0.0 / 87.4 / 86.8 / 86.1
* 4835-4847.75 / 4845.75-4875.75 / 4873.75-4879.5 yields 3.1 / 88.9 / 77.4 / 84.3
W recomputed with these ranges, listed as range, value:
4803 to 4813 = 87.3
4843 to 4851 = 89.9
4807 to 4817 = 91.1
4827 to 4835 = 86.5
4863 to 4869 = 73.1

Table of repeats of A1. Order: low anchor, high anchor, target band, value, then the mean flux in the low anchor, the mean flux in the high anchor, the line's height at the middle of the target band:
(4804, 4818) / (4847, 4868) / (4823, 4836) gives -0.8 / 89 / 74.6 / 83.3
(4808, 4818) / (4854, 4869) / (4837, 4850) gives -1.6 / 90.2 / 70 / 77.5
